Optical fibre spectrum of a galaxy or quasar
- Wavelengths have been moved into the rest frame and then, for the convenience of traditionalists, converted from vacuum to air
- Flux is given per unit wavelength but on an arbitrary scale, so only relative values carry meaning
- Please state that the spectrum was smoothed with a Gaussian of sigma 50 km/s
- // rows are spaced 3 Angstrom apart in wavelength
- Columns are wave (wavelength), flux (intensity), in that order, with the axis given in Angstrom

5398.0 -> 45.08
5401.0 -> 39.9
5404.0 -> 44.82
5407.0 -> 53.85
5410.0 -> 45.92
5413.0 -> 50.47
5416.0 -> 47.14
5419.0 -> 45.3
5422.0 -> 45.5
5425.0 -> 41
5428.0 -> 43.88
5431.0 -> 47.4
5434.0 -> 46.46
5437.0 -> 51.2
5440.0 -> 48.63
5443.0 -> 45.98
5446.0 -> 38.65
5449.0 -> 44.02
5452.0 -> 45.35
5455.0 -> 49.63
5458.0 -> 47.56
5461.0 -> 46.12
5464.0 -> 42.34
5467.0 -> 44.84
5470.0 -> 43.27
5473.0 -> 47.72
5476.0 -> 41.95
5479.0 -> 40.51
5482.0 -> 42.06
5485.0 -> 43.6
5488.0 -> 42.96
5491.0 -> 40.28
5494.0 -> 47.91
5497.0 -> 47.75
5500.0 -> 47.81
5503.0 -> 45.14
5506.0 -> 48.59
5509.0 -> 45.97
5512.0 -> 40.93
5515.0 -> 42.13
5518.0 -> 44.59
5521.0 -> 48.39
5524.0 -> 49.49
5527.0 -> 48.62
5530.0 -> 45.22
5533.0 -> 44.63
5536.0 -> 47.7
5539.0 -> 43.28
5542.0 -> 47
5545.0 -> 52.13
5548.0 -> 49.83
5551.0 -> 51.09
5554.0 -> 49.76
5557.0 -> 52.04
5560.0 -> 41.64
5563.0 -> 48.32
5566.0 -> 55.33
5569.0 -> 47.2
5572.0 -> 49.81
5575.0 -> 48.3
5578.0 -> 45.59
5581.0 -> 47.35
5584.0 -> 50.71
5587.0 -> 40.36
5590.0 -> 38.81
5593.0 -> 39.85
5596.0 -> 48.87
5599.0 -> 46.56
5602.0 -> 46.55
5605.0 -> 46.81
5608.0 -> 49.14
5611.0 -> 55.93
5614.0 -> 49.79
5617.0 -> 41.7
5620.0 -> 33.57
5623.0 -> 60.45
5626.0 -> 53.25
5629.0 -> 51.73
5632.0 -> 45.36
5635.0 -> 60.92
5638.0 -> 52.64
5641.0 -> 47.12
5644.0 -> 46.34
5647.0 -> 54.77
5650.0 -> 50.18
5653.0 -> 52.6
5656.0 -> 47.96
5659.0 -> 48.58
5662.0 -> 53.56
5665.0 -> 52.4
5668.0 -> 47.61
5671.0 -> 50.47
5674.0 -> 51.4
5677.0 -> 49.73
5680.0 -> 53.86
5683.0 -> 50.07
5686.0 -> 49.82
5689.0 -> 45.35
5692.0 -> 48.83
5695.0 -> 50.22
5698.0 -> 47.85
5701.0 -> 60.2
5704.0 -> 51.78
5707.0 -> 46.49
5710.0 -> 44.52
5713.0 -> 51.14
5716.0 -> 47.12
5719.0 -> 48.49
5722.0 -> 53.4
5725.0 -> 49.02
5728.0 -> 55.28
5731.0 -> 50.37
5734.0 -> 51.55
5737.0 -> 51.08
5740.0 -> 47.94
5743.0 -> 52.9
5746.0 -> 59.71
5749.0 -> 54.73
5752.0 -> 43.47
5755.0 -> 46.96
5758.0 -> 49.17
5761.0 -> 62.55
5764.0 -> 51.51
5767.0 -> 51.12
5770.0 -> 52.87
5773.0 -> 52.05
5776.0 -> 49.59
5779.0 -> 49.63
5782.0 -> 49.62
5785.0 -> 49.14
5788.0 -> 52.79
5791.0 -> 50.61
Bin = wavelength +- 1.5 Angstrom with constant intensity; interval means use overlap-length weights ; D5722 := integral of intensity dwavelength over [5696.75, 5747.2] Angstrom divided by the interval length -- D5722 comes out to 51.1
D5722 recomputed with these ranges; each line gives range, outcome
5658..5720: 50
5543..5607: 47.5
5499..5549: 46.5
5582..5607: 45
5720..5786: 51.5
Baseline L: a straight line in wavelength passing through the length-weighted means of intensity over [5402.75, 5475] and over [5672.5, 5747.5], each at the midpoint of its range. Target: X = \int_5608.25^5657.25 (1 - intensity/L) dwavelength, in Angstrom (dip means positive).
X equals -0.8 Angstrom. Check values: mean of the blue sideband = 46.1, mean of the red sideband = 50.7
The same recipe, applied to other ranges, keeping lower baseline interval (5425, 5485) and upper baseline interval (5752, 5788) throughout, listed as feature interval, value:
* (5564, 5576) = -0.75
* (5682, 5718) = 0.19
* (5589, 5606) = 1.09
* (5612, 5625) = 0.30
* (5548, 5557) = -0.72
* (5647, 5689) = -1.30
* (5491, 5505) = -0.20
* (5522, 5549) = -0.57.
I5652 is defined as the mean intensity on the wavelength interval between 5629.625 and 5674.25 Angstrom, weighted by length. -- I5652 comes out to 50.8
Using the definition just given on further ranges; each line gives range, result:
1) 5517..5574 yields 48.2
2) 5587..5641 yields 48.1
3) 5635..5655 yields 51.3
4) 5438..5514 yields 44.8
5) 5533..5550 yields 47.8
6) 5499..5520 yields 45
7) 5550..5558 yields 50.9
